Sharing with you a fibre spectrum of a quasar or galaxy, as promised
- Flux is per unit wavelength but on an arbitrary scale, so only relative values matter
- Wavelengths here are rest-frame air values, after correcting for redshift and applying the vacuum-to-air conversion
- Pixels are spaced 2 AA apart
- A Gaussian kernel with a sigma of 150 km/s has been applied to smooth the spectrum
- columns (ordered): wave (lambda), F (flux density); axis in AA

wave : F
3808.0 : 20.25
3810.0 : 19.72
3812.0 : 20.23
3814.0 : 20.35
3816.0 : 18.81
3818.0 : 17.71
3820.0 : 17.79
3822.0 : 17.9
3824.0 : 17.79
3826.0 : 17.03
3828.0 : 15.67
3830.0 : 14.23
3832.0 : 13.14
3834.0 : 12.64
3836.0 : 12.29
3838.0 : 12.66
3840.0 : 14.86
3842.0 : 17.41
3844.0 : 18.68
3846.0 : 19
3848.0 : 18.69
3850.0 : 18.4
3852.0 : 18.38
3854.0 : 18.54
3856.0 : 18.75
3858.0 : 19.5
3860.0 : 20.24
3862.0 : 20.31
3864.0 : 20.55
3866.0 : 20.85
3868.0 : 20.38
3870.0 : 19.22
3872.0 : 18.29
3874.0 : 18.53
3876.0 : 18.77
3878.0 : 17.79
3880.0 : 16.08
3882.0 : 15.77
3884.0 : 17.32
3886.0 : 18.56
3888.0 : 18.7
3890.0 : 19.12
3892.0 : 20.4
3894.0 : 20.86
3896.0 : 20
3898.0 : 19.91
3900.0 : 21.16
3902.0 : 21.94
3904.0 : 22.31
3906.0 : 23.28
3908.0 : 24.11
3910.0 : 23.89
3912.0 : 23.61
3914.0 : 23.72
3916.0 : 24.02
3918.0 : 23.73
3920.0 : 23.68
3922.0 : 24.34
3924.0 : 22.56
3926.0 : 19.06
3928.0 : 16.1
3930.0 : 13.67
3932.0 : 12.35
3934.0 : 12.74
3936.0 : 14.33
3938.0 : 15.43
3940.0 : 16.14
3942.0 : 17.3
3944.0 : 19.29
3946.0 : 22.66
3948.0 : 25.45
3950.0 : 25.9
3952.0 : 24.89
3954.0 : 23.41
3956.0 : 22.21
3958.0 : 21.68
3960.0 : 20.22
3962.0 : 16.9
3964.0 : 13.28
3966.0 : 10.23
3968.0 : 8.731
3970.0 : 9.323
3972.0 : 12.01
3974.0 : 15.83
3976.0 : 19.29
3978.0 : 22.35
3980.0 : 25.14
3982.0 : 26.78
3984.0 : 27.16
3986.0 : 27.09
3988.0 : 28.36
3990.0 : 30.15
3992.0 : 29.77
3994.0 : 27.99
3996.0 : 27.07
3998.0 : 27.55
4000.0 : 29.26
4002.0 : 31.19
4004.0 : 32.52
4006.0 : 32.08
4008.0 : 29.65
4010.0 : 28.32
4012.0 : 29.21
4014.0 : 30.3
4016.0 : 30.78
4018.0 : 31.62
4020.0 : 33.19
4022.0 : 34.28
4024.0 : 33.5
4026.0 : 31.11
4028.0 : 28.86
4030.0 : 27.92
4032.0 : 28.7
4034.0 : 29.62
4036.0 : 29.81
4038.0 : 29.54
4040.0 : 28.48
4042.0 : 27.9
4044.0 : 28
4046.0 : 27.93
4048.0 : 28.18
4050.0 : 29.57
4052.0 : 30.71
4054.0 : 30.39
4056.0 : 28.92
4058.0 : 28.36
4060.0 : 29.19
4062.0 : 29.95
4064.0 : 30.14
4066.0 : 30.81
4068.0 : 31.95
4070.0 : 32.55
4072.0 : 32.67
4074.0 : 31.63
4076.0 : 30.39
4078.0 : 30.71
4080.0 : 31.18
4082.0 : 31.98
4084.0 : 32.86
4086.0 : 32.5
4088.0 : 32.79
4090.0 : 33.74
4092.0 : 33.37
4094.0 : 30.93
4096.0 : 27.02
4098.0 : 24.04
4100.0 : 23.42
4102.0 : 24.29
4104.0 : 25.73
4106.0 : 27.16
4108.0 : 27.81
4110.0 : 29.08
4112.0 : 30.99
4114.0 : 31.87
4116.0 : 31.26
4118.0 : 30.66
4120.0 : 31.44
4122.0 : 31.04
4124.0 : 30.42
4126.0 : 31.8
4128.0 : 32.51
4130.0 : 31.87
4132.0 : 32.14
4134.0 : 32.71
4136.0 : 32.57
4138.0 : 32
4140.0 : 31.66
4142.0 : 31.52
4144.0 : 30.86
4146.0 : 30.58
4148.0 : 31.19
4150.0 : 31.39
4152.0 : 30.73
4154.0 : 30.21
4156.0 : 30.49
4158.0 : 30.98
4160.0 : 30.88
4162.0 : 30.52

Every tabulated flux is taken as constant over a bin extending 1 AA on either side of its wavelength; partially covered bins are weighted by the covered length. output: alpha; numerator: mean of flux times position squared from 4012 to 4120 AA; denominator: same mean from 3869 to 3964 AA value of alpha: 1.62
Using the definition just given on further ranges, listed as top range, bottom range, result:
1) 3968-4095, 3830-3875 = 1.78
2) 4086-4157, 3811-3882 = 1.97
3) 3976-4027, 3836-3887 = 1.73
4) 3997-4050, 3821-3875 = 1.87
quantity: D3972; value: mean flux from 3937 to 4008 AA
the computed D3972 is 22.5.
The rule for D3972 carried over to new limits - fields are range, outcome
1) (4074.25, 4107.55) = 29.5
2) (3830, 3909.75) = 18.6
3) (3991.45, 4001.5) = 28.4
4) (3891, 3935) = 20.8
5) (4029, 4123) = 29.8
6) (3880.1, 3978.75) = 19.2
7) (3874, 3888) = 17.6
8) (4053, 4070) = 30.1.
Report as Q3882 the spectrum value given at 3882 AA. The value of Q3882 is 15.77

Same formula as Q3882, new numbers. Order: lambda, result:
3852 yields 18.38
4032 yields 28.7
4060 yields 29.19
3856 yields 18.75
